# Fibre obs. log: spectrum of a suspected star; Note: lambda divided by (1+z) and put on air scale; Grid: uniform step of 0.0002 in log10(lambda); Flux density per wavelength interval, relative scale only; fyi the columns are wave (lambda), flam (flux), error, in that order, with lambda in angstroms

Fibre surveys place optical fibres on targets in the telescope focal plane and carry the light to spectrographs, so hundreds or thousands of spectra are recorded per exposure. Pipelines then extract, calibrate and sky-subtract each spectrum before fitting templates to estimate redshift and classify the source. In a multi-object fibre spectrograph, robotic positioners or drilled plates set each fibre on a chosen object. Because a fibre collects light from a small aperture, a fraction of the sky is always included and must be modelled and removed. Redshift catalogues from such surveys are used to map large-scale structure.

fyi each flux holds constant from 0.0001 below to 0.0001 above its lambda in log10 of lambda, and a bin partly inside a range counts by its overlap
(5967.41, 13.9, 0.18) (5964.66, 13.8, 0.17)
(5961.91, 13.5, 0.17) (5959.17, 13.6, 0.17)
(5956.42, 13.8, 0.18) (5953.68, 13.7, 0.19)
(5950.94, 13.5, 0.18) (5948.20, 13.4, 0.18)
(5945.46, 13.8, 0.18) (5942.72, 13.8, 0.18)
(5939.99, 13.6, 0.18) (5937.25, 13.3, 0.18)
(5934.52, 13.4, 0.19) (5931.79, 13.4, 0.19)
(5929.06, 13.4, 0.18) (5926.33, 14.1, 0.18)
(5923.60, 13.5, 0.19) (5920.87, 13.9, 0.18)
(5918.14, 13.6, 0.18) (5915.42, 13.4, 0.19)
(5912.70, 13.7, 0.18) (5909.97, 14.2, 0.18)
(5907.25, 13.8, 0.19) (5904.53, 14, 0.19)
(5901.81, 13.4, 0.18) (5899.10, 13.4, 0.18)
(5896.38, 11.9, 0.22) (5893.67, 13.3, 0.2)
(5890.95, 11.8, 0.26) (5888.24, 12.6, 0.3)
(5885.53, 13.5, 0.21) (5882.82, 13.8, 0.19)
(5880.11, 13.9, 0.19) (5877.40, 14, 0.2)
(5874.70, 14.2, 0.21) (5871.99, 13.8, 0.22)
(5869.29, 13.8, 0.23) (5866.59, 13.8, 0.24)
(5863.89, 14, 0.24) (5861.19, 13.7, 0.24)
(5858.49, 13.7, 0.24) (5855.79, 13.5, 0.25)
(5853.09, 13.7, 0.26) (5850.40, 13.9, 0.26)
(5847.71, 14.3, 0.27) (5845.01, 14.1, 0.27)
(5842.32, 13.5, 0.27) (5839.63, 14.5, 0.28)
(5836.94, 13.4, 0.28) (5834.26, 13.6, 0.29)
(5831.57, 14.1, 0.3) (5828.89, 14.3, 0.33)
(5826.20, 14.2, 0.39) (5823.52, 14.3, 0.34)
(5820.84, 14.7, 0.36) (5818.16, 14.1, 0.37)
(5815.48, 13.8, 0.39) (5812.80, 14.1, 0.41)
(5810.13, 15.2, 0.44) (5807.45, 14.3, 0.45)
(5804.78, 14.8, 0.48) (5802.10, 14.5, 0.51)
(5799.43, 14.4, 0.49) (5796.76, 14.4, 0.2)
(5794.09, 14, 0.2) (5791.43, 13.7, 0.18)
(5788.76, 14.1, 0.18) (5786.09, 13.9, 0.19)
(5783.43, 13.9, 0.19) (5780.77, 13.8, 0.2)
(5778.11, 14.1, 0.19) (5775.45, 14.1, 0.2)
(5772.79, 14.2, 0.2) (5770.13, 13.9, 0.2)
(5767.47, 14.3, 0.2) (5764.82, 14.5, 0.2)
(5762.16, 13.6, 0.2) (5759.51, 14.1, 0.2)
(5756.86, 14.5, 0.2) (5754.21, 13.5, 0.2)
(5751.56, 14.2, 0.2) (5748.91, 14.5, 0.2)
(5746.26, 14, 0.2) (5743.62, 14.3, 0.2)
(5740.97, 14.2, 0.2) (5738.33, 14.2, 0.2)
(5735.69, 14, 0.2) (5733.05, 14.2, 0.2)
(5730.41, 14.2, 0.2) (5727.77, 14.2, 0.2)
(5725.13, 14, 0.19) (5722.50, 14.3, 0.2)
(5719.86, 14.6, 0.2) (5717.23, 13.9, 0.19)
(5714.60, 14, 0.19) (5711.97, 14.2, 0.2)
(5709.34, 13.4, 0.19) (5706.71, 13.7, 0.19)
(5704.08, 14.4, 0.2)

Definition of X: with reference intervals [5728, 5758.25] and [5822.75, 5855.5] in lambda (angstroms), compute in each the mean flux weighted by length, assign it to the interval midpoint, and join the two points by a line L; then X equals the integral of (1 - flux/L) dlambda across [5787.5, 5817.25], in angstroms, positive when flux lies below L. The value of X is -0.5 angstroms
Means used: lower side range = 14.2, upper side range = 14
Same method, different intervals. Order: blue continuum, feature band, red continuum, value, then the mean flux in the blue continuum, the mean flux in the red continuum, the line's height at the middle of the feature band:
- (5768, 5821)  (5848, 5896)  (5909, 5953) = 1.0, 14.2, 13.6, 13.9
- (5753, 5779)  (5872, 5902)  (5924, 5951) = 1.0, 14.1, 13.6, 13.7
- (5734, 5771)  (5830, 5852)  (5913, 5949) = -0.1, 14.1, 13.6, 13.9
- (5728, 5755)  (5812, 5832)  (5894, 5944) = -0.5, 14.1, 13.5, 13.9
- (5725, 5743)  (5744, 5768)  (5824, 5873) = -0.1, 14.2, 13.9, 14.1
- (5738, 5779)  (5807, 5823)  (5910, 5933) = -0.5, 14.1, 13.7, 14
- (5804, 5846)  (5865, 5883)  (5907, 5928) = 0.1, 14.2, 13.8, 14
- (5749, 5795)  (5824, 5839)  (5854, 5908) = -0.3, 14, 13.5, 13.7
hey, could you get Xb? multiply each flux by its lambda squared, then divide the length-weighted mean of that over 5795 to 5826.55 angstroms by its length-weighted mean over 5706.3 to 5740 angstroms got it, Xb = 1.1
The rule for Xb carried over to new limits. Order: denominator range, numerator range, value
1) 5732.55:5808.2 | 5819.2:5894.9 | 1.00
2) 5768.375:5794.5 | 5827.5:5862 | 1.01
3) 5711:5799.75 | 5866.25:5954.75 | 1.01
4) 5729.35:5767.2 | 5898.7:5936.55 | 1.02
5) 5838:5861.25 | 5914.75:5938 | 1.00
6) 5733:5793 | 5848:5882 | 1.02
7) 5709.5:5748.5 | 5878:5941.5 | 1.01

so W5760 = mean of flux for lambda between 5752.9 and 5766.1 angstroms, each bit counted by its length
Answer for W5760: 14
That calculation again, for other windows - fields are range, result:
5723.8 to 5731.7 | 14.1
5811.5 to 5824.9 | 14.2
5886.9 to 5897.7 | 12.4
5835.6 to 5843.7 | 13.8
